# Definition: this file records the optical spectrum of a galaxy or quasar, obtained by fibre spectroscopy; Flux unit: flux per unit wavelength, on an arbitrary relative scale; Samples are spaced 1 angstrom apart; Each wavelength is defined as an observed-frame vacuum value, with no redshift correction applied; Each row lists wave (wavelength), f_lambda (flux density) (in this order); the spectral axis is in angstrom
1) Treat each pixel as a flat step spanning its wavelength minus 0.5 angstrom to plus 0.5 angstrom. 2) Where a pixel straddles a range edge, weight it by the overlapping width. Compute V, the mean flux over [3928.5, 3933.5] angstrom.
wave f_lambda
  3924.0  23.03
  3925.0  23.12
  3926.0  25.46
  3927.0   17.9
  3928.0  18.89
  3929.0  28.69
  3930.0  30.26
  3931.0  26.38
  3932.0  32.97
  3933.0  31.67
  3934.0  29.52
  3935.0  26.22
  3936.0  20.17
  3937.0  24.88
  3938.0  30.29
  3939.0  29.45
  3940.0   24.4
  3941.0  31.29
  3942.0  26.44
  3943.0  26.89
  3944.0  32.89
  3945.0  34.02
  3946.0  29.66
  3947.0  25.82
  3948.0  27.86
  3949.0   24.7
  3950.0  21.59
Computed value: 30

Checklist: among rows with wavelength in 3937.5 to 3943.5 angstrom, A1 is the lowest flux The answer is 24.4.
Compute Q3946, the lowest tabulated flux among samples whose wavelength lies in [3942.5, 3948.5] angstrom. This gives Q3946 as 25.82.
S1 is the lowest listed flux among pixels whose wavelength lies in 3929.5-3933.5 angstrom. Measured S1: 26.38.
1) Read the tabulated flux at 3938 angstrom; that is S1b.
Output 30.29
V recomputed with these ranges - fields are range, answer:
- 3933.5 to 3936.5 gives 25.3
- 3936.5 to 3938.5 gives 27.6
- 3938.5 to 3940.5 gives 26.9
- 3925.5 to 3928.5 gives 20.8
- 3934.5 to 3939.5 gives 26.2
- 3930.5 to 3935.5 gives 29.4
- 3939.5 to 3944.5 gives 28.4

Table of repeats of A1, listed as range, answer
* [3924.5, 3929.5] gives 17.9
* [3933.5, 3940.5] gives 20.17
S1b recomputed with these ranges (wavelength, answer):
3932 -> 32.97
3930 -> 30.26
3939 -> 29.45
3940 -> 24.4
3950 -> 21.59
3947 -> 25.82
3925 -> 23.12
